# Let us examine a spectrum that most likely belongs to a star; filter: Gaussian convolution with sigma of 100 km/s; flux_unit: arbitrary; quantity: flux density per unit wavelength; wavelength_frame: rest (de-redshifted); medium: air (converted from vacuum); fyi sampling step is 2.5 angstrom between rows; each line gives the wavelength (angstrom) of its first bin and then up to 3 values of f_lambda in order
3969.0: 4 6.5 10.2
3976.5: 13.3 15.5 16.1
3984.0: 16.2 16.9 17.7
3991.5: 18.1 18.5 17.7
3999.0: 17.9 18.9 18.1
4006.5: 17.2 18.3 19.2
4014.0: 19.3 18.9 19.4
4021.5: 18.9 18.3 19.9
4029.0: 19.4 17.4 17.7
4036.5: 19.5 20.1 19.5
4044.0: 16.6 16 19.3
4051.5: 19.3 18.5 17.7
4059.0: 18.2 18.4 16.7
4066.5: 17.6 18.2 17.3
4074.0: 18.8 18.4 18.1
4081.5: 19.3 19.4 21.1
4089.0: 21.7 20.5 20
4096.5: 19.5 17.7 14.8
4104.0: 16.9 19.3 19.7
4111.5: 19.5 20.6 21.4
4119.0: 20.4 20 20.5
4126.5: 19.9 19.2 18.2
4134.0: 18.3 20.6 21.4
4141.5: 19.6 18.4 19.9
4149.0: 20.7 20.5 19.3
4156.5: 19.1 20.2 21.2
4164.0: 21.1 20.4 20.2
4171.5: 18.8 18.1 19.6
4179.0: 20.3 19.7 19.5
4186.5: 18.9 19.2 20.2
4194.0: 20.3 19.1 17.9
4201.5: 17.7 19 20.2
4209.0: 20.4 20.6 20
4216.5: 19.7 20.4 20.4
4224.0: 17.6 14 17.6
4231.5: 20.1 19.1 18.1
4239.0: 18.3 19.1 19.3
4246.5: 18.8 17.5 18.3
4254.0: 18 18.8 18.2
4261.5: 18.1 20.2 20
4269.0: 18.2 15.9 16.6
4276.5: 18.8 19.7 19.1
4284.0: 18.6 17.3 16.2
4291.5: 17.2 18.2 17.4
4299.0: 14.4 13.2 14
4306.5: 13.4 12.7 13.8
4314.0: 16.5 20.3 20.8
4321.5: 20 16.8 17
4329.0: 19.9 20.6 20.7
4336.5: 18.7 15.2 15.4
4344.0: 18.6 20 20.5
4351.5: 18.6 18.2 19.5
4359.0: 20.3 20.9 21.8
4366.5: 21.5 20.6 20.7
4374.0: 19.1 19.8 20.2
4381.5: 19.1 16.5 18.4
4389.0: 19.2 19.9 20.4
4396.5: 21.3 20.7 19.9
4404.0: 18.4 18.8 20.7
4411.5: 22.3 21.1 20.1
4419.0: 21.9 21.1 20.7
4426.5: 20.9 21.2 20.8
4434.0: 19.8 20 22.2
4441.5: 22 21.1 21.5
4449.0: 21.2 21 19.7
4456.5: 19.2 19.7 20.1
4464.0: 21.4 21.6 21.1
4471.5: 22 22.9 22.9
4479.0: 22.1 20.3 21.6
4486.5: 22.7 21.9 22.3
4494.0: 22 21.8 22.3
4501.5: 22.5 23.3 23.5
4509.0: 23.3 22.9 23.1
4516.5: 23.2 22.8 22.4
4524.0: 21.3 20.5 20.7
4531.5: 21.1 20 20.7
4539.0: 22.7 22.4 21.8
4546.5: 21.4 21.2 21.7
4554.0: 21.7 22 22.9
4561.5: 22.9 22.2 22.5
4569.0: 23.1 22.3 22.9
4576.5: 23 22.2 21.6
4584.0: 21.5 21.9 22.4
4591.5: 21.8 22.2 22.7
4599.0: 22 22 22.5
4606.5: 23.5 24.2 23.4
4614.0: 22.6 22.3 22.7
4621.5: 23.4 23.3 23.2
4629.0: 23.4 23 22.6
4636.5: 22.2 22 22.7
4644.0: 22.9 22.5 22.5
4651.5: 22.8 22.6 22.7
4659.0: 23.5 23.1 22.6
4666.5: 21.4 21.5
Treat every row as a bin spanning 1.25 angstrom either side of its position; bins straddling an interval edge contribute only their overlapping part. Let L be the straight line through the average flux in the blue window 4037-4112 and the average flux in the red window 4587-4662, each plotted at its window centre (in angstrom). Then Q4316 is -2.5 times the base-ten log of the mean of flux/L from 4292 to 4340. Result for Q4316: 0.20 mag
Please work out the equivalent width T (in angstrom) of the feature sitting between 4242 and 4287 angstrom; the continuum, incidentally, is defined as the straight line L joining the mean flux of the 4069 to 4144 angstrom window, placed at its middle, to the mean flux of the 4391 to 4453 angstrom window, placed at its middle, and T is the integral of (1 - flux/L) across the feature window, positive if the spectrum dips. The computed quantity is 3.6 angstrom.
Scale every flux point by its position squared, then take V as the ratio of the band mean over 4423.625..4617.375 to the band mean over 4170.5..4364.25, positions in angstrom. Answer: 1.3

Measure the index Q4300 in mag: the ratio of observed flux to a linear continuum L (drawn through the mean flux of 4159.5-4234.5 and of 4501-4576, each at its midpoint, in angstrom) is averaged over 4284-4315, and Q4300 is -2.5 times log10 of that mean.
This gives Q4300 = 0.29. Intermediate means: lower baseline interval 19.4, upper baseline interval 22.2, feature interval 15.5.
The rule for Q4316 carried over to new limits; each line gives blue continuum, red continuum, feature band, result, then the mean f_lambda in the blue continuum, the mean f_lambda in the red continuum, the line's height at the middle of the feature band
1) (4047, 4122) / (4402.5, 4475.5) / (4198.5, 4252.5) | 0.05 mag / 18.9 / 20.8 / 19.7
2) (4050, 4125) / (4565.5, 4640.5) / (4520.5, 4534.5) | 0.05 mag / 19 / 22.6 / 22.1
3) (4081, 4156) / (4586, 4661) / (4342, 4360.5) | 0.10 mag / 19.6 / 22.7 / 21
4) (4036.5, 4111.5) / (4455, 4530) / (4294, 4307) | 0.34 mag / 18.6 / 21.9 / 20.4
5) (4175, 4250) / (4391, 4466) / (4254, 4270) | 0.03 mag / 19.1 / 20.7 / 19.4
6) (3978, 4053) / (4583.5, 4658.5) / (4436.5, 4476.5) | 0.02 mag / 18.2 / 22.7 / 21.5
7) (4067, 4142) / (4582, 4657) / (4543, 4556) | 0.03 mag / 19.3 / 22.6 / 22.2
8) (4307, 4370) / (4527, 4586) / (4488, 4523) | -0.07 mag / 18.7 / 21.9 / 21.2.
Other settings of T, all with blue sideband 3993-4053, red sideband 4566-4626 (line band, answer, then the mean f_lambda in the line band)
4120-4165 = -1.14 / 19.9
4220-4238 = 1.66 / 18.2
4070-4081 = 0.40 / 18.2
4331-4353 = 2.30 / 18.6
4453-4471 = 0.98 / 20.5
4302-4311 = 3.14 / 13.4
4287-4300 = 2.35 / 16.8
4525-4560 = 1.17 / 21.5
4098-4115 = 0.72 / 18.3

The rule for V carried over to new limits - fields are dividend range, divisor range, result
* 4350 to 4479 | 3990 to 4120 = 1.30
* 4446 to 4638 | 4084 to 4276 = 1.36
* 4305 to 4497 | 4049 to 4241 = 1.17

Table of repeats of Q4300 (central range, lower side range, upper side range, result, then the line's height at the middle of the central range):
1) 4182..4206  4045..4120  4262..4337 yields -0.06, 18.1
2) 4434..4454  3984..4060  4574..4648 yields 0.02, 21.4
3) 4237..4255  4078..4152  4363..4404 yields 0.07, 19.7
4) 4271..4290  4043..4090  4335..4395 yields 0.07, 19.1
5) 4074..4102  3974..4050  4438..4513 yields -0.04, 18.5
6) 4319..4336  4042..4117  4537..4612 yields 0.07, 20.5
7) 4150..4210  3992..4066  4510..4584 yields -0.01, 19.5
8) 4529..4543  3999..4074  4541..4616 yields 0.04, 22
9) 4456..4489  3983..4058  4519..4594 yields 0.00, 21.4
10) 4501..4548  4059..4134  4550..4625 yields 0.00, 22.1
